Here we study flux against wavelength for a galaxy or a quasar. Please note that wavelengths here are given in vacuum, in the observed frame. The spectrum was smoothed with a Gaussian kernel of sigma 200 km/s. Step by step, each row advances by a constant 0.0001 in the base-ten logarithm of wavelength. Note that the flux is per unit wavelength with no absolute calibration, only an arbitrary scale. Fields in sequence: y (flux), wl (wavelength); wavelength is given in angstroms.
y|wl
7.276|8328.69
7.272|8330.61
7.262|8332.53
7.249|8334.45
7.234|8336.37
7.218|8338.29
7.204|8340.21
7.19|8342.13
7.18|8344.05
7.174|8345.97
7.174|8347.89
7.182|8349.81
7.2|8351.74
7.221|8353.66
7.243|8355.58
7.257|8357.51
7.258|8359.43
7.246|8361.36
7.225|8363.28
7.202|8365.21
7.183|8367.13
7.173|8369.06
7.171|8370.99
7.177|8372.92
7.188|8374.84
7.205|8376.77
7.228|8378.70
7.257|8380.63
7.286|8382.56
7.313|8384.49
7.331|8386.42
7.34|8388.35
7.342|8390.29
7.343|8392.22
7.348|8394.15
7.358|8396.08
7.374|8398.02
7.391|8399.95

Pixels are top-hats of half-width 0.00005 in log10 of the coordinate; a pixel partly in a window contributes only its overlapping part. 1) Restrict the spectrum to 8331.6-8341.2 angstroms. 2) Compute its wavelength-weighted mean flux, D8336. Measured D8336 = 7.23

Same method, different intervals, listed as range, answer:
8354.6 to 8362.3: 7.25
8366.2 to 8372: 7.17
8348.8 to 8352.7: 7.19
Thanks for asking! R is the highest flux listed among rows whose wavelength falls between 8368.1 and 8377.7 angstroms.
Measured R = 7.205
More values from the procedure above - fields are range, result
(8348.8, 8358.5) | 7.257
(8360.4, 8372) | 7.246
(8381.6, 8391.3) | 7.342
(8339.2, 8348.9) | 7.204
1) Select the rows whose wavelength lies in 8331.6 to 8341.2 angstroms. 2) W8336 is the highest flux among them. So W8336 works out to 7.262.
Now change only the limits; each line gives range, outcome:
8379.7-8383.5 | 7.286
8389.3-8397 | 7.358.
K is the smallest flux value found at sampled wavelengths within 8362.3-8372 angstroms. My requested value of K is 7.171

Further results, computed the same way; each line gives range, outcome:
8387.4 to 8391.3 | 7.34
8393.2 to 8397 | 7.348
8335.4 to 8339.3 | 7.218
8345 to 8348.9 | 7.174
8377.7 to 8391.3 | 7.228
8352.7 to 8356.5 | 7.221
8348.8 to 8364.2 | 7.182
